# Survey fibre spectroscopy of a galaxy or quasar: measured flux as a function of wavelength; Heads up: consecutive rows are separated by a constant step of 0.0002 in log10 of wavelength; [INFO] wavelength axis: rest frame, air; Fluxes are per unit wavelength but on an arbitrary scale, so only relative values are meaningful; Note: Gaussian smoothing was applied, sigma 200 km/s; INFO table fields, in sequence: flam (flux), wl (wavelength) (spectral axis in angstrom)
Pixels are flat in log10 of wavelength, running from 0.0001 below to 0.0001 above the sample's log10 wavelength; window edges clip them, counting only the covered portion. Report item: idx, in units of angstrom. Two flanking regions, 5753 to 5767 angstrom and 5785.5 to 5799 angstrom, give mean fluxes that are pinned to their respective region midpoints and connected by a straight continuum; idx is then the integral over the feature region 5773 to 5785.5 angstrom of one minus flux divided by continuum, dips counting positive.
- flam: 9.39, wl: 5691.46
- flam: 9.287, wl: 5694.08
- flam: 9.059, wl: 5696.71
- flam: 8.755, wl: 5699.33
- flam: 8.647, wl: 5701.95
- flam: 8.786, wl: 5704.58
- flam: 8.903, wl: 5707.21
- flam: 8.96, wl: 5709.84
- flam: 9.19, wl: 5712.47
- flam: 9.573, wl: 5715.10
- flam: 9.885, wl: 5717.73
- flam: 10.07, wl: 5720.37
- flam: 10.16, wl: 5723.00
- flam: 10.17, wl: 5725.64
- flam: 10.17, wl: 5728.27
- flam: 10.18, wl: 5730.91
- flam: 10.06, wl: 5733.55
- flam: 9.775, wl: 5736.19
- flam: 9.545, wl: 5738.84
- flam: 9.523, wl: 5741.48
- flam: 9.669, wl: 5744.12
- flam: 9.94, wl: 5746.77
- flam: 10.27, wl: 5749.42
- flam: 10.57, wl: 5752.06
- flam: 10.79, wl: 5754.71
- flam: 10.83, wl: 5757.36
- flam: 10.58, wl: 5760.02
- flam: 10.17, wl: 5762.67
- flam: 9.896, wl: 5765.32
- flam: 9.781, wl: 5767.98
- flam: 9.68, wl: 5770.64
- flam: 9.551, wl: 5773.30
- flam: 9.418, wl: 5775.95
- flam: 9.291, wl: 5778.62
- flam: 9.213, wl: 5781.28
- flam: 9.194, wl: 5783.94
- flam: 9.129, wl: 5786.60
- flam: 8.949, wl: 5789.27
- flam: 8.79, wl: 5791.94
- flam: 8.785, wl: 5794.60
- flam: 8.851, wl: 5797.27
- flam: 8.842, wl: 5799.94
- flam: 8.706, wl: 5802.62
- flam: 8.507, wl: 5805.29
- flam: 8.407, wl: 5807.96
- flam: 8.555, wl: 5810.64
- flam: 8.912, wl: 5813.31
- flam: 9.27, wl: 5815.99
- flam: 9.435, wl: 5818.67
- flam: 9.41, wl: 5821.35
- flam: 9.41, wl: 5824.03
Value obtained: 0.3 angstrom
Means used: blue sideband 10.4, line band 9.32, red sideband 8.89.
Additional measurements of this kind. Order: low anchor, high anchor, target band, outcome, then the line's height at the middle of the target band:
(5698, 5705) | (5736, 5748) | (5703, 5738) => -1.89 angstrom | 9.17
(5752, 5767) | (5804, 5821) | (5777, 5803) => 1.51 angstrom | 9.55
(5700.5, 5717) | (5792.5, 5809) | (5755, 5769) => -2.31 angstrom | 8.84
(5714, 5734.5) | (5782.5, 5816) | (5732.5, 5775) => -2.12 angstrom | 9.56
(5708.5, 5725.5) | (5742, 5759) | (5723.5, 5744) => 0.15 angstrom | 9.99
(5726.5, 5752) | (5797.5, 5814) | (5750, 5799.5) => -1.94 angstrom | 9.26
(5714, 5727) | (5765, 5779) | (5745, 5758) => -0.91 angstrom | 9.75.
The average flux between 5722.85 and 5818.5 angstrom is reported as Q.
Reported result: 9.55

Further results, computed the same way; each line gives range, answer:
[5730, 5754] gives 9.97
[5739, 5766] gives 10.2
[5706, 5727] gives 9.62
